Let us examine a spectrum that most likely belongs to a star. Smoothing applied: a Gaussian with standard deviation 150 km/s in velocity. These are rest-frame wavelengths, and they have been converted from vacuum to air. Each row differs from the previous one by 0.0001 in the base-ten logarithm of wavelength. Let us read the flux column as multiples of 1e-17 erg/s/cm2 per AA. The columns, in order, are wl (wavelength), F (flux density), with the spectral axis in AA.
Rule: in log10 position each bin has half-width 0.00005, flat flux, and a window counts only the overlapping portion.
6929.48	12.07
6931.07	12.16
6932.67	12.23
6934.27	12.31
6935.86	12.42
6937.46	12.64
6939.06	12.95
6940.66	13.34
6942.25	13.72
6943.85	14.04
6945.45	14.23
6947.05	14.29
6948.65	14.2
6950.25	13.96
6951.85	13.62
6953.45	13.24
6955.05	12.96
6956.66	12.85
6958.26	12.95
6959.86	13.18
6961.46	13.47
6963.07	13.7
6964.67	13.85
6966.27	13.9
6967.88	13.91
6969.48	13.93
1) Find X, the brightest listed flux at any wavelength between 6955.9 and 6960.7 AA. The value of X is 13.18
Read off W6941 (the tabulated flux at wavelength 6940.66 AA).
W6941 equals 13.34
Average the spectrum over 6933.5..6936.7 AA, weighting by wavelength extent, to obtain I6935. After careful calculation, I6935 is 12.4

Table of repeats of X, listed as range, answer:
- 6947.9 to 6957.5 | 14.2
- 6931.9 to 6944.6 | 14.04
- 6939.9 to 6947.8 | 14.29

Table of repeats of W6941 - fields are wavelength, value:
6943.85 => 14.04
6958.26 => 12.95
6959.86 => 13.18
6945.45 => 14.23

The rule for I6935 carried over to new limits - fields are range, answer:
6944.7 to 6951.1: 14.2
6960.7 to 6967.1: 13.7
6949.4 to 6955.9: 13.4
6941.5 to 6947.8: 14.1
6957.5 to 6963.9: 13.3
